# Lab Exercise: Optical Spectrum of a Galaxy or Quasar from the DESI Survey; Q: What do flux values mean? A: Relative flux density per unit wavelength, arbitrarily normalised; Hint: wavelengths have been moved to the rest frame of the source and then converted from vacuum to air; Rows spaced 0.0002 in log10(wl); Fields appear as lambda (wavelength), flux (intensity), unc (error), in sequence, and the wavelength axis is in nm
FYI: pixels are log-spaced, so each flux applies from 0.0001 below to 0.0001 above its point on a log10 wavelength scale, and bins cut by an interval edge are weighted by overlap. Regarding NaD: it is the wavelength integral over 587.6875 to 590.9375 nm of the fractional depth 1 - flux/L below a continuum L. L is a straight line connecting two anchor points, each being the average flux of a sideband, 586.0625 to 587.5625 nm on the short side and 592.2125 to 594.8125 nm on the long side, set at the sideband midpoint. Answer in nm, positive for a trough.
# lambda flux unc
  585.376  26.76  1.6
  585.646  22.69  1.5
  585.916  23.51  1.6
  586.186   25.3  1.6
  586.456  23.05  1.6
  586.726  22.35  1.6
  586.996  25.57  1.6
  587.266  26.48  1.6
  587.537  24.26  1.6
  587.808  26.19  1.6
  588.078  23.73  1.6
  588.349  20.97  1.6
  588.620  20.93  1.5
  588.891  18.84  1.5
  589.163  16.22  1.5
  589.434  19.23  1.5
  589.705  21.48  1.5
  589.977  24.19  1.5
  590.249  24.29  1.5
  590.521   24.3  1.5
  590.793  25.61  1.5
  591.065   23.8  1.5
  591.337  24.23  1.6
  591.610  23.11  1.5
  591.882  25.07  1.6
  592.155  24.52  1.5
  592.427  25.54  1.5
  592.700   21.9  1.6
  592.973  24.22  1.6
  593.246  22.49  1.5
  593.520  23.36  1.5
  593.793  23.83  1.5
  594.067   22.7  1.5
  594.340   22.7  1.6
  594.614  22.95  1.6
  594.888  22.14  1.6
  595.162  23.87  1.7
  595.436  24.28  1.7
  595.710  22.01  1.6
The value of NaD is 0.26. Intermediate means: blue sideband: 24.5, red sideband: 23.3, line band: 22.2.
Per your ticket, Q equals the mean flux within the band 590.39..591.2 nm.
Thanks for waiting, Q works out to 24.6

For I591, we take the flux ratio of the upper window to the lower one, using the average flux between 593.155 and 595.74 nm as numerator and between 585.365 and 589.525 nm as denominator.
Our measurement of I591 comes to 1.0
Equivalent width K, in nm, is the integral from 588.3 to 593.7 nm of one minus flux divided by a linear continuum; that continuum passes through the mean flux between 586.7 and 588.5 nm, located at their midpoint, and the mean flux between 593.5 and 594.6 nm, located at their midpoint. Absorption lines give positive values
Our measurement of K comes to 0.21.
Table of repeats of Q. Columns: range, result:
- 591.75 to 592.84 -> 24.3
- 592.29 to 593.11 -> 23.9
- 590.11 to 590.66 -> 24.3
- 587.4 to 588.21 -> 24.7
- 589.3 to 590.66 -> 22.7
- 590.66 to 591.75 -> 24.2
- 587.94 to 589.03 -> 21.1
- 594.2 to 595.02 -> 22.6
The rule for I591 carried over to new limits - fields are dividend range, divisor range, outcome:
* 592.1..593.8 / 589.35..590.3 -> 1.06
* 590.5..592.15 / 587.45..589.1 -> 1.10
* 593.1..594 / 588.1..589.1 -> 1.14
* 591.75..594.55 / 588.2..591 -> 1.09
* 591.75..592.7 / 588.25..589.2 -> 1.26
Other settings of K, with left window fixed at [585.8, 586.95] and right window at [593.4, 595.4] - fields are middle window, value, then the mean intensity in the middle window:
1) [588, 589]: 0.108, 21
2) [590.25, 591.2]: -0.046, 24.5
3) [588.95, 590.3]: 0.157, 20.7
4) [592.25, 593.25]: -0.020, 23.7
